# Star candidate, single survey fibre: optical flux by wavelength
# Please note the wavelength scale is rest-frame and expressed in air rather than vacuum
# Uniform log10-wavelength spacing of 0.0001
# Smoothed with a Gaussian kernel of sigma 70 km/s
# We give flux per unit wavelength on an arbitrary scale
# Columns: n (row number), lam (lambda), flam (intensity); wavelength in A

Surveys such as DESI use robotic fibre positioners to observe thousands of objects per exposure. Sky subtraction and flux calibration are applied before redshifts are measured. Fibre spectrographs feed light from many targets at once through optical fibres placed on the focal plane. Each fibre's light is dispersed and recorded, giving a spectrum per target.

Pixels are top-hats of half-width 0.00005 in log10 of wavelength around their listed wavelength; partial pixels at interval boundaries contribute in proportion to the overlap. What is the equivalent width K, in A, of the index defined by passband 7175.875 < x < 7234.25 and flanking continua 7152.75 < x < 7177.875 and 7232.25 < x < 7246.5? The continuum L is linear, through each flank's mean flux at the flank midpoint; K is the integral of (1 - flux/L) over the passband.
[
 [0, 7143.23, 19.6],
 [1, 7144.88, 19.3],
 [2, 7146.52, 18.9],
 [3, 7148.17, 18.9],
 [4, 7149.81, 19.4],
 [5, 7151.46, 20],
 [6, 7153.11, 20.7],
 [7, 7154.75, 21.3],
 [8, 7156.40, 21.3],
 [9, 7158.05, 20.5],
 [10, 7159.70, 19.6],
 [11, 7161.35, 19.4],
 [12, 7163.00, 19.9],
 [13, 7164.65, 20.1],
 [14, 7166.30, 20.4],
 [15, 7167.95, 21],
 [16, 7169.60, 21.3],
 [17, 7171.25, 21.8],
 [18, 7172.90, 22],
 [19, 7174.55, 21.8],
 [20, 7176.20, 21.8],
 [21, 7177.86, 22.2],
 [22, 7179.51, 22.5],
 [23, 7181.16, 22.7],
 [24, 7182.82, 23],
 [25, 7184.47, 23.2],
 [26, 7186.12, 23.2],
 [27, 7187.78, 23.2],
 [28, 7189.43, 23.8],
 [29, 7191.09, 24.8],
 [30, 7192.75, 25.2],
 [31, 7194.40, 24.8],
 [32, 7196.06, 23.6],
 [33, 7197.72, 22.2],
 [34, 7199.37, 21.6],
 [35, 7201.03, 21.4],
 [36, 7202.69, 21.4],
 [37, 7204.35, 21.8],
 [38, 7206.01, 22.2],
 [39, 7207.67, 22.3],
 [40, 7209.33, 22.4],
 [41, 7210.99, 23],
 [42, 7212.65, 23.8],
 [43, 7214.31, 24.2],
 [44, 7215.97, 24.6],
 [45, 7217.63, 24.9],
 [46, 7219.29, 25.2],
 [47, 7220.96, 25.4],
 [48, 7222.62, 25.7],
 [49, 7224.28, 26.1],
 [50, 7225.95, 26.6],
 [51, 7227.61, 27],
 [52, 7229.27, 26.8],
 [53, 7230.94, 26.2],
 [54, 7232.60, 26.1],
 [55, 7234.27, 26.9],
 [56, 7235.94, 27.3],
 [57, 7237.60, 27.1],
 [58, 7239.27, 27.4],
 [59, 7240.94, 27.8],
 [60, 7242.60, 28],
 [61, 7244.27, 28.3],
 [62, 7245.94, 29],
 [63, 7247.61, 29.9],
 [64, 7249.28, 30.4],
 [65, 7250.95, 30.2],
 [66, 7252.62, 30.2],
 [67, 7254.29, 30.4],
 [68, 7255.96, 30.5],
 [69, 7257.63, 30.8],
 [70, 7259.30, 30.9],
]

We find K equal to 1.3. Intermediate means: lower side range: 20.9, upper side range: 27.6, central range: 23.9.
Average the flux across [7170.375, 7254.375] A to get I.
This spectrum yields 24.9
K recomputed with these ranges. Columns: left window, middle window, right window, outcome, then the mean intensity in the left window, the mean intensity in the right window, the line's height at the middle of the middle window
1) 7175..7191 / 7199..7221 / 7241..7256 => 2.2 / 22.9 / 29.5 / 25.6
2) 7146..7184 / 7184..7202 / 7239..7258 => 0.3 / 20.9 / 29.4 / 23.8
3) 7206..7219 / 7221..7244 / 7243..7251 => 0.1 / 23.6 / 29.4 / 26.9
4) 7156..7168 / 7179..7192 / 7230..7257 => -0.4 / 20.2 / 28.5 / 22.6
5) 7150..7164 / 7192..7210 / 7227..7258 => 1.3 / 20.3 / 28.4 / 24.5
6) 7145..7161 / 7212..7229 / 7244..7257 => 0.9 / 20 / 29.9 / 26.9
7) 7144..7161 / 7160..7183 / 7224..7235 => 0.3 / 20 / 26.5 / 21.6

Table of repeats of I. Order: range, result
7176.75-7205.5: 23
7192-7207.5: 22.7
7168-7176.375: 21.7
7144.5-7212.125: 21.7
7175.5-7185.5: 22.6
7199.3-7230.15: 24.1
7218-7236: 26.2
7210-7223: 24.5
